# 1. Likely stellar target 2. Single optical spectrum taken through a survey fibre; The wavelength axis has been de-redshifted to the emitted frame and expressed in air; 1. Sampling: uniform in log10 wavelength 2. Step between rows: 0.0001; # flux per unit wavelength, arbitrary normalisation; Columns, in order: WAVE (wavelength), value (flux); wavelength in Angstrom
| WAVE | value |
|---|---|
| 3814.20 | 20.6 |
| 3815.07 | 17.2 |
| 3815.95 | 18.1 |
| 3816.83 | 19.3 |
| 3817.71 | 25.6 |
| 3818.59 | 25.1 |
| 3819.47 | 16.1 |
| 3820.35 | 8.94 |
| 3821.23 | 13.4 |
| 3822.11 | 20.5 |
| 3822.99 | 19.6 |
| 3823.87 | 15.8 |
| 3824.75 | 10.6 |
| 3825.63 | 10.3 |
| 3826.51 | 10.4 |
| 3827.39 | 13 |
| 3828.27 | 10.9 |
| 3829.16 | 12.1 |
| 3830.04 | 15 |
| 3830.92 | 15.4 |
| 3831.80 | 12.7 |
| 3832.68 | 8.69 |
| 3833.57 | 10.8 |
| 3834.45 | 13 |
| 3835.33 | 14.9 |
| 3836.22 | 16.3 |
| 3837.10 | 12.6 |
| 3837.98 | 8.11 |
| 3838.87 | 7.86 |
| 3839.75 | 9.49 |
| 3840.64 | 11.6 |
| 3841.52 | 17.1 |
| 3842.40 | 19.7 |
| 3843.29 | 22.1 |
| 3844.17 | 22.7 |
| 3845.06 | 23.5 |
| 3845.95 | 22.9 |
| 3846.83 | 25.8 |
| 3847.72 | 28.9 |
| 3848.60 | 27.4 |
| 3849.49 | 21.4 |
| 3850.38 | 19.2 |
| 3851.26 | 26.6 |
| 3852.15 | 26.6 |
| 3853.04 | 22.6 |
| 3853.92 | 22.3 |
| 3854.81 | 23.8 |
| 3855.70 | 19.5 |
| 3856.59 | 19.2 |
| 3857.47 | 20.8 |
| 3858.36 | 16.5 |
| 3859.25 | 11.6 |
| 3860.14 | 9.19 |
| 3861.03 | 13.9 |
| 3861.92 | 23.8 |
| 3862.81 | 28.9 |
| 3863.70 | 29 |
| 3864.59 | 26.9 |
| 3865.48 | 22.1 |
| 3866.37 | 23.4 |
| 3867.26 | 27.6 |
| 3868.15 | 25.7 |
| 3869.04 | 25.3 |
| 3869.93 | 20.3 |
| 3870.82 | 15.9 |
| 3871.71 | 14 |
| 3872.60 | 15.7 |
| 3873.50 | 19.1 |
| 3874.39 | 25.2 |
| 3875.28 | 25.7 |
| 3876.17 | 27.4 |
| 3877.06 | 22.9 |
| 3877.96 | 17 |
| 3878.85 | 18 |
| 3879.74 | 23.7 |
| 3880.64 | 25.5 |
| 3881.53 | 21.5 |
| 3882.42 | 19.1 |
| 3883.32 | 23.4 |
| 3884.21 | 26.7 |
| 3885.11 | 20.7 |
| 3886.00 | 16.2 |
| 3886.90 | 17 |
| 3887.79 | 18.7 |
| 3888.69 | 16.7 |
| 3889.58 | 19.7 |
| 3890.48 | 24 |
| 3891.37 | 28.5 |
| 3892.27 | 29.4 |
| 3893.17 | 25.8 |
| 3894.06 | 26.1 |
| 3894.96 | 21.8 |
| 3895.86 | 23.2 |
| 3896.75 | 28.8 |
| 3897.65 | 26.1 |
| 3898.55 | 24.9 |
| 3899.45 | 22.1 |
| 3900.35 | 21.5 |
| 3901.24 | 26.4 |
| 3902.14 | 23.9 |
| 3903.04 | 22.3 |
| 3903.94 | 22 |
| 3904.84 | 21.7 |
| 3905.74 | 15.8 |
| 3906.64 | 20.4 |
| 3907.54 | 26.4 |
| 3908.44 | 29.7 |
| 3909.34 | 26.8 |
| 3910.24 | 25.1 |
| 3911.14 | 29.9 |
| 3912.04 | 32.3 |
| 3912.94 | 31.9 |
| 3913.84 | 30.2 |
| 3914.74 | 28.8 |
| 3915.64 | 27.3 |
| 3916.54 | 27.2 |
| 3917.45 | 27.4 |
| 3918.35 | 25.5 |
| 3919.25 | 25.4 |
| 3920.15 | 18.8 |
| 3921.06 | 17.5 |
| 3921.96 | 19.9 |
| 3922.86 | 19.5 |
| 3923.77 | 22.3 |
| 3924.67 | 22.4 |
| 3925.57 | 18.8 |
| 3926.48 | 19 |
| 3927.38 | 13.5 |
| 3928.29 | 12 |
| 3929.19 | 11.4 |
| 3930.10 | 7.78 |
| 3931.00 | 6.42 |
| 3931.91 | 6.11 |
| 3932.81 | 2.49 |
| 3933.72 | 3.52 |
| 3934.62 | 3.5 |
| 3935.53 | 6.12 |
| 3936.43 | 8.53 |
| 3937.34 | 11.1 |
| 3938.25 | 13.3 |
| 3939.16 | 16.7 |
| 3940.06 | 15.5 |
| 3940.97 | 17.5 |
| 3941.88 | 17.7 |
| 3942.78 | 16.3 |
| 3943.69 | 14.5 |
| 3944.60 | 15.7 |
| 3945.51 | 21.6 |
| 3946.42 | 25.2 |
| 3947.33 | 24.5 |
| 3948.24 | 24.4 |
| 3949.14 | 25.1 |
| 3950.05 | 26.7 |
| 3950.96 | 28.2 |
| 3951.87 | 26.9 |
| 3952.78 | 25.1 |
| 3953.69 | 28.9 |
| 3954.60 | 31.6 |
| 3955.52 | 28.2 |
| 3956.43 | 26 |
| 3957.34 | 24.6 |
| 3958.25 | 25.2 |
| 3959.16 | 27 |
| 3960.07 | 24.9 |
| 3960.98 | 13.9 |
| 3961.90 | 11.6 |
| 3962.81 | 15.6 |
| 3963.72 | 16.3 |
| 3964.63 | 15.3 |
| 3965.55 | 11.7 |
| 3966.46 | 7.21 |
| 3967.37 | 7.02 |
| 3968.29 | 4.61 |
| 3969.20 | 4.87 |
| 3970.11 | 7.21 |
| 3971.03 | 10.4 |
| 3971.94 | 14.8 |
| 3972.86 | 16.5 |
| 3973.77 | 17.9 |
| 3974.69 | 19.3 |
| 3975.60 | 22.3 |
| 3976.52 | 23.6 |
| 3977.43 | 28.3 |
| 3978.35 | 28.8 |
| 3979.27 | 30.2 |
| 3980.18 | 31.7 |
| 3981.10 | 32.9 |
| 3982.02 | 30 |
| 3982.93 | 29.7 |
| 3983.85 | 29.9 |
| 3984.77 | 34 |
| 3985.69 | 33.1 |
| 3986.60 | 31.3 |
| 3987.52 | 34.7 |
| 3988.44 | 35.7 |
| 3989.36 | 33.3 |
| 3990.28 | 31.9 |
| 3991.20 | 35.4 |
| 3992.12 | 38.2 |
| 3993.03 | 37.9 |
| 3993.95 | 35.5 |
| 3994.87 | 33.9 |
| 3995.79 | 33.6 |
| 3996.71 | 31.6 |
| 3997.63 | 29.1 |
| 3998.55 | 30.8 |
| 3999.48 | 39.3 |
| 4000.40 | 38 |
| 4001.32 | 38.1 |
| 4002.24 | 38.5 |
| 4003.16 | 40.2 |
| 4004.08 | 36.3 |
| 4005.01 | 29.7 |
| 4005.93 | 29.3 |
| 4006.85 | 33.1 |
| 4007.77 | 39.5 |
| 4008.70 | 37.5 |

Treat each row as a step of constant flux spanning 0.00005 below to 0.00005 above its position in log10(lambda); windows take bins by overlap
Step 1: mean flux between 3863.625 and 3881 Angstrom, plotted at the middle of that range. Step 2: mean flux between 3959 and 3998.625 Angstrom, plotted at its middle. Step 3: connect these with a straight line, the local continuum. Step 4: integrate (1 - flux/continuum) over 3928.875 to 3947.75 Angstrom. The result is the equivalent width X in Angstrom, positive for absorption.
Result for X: 8.78 Angstrom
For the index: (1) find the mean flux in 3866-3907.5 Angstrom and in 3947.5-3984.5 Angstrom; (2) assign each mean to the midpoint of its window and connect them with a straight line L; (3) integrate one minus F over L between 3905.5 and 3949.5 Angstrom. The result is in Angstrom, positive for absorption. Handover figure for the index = 6.0 Angstrom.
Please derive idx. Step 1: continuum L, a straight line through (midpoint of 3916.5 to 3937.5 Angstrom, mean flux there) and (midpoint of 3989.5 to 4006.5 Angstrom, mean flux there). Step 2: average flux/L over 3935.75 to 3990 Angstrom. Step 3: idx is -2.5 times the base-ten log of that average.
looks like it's 0.15 mag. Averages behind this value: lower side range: 14.6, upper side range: 34.8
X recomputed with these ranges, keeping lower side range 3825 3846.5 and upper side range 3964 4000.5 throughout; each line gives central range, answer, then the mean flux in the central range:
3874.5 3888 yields -2.9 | 21.7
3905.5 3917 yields -4.0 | 27.3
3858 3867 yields -2.4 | 20.7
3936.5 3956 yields 1.5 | 21.4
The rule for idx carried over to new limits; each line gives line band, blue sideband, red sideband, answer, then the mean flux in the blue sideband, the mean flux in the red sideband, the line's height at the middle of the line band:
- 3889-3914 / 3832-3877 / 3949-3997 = -0.155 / 19.9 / 24.7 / 21.8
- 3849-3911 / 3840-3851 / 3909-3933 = -0.054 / 21.7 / 20.7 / 21.3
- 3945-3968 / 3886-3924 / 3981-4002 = 0.350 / 24.2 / 33.9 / 30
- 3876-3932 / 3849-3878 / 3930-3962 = -0.117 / 21.6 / 18.3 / 20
